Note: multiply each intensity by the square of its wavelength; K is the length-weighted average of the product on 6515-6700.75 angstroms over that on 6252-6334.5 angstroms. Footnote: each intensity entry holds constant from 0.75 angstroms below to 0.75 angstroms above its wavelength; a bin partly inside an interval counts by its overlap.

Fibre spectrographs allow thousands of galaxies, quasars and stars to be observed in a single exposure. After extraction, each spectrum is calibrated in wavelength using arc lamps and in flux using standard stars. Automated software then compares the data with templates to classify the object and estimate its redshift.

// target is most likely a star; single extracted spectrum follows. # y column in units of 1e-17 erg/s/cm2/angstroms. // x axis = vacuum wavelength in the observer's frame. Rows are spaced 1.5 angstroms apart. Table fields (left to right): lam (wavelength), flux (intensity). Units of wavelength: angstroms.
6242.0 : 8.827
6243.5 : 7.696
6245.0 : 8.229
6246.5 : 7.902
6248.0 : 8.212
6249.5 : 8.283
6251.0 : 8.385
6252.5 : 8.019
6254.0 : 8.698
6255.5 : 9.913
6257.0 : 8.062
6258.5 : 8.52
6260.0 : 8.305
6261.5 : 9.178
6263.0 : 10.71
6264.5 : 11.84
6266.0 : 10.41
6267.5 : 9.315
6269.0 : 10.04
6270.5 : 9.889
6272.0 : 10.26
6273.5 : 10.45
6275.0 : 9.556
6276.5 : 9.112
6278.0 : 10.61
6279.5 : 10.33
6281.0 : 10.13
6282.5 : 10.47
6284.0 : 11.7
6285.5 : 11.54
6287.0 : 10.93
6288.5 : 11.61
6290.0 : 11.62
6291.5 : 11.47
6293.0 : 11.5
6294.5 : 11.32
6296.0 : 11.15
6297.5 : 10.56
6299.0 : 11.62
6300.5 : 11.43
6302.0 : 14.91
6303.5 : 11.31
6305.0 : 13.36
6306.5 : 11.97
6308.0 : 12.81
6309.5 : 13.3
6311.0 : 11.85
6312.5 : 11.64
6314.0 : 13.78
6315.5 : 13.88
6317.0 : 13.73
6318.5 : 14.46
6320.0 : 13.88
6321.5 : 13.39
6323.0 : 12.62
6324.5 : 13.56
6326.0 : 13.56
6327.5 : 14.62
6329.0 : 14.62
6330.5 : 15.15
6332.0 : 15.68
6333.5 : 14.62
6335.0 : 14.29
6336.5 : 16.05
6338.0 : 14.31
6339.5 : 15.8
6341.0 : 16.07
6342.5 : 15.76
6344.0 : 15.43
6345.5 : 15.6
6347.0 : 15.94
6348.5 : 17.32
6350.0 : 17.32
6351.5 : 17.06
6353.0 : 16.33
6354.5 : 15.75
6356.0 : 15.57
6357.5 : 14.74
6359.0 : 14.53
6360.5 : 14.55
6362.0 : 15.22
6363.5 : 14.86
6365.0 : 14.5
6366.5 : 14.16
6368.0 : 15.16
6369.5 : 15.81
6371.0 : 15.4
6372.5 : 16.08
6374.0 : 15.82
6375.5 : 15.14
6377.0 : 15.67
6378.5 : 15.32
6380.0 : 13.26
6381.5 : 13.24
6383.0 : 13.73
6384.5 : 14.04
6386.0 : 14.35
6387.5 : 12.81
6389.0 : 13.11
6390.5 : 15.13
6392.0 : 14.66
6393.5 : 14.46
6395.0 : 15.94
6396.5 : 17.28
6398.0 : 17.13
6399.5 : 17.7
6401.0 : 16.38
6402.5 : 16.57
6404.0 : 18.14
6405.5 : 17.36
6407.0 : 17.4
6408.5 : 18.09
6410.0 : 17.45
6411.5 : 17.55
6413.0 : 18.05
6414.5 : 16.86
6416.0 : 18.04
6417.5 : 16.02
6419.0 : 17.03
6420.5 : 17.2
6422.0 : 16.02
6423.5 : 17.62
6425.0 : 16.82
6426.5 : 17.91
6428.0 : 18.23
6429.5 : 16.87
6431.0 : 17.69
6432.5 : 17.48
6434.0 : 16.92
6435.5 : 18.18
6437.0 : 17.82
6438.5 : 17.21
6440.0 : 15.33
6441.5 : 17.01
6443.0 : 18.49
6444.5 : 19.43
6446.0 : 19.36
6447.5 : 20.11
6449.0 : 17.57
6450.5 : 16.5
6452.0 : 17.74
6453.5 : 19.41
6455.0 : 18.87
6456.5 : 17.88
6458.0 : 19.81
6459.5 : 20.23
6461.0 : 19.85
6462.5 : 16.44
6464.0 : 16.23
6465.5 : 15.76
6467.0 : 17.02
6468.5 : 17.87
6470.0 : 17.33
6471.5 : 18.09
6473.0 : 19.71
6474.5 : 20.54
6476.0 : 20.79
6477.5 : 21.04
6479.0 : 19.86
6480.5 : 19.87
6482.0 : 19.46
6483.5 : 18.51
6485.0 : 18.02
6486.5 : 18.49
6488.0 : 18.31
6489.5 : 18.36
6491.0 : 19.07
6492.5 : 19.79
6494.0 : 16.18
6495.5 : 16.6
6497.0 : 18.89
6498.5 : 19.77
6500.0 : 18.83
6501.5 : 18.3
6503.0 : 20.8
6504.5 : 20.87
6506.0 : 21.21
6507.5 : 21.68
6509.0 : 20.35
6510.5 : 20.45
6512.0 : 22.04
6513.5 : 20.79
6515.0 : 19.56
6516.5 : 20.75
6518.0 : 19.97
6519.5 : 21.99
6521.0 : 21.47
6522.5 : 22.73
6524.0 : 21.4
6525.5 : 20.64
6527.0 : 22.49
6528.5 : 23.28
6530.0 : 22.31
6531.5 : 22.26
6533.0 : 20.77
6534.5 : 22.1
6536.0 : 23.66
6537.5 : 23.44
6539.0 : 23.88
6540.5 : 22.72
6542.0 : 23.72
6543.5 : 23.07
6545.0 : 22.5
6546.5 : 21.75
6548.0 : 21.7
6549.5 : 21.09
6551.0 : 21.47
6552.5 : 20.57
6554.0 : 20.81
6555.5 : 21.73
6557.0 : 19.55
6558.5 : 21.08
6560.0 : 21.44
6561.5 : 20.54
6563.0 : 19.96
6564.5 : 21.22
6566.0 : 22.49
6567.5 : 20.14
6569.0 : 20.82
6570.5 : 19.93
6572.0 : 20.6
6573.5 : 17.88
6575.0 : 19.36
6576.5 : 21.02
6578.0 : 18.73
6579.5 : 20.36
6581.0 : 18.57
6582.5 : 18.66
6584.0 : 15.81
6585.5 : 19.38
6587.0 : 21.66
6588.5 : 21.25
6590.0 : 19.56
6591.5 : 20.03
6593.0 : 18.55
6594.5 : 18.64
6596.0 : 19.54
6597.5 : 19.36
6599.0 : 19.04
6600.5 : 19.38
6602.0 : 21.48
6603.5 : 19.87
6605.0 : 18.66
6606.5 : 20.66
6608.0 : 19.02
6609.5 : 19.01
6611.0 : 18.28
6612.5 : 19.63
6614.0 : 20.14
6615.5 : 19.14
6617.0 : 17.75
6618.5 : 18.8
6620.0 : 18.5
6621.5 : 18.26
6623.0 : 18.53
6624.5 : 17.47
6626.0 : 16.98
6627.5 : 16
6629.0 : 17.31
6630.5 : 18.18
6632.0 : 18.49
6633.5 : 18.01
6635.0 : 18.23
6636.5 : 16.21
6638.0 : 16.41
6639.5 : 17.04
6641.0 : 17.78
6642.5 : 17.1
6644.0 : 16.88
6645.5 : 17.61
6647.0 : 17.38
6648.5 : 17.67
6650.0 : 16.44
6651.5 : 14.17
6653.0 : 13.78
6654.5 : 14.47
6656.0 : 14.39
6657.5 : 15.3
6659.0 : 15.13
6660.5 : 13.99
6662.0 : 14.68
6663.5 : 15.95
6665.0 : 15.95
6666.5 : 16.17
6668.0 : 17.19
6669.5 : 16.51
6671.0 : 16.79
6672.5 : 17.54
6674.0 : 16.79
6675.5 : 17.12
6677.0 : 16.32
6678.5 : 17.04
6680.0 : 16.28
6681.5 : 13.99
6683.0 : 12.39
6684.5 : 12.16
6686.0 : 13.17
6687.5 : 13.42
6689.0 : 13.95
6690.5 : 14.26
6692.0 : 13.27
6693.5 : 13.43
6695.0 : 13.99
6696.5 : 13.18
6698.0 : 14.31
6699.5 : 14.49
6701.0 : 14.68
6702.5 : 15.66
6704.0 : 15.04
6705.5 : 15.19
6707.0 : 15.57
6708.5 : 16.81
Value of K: 1.7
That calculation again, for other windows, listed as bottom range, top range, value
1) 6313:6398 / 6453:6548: 1.41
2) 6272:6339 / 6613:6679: 1.50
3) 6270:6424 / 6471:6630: 1.49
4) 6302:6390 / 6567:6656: 1.37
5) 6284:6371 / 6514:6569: 1.66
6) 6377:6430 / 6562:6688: 1.17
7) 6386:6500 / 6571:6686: 1.05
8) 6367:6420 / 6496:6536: 1.37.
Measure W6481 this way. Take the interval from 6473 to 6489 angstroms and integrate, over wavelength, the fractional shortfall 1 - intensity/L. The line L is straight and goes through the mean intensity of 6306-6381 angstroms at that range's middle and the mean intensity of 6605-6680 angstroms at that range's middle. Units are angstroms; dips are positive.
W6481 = -3.7 angstroms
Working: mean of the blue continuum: 14.8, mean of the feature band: 19.5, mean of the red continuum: 17.1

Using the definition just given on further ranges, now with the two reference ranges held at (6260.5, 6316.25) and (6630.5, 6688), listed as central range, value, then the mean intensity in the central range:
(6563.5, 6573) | -3.80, 20.8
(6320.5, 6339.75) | -4.30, 14.4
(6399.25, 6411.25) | -4.35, 17.4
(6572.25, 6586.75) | -3.92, 19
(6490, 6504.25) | -4.95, 18.8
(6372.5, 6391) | -2.83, 14.4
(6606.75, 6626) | -4.06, 18.7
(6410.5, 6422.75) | -3.99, 17.1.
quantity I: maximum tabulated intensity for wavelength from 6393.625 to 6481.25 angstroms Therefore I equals 21.04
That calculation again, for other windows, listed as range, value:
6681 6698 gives 14.31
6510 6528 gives 22.73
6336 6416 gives 18.14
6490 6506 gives 21.21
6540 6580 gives 23.72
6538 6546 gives 23.88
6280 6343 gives 16.07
